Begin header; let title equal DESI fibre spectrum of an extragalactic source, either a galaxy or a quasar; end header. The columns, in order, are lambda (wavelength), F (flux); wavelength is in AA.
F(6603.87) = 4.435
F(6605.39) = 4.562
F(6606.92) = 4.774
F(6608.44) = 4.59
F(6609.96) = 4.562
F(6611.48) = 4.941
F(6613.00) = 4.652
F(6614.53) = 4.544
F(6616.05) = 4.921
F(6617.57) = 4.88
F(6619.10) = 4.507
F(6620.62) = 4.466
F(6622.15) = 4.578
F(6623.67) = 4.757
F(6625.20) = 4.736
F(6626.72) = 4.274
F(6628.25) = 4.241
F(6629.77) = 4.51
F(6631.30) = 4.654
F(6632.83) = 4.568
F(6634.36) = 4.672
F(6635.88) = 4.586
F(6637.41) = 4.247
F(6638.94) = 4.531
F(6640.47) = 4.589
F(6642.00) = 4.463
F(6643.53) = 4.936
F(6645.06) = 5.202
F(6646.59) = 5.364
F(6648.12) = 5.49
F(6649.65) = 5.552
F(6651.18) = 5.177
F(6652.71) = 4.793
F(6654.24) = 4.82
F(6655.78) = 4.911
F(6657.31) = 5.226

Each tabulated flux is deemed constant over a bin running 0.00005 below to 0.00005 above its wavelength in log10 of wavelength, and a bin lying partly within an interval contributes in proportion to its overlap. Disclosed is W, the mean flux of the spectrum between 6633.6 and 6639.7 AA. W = 4.51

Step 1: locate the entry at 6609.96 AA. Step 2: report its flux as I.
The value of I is 4.562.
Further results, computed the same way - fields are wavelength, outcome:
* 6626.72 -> 4.274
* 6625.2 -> 4.736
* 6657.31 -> 5.226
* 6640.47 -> 4.589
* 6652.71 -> 4.793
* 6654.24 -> 4.82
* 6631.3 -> 4.654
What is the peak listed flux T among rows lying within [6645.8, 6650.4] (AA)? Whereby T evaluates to 5.552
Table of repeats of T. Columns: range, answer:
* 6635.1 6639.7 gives 4.586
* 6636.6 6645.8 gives 5.202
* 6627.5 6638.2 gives 4.672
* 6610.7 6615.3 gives 4.941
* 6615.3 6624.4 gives 4.921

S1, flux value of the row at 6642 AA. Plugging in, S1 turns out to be 4.463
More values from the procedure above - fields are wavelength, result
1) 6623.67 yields 4.757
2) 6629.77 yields 4.51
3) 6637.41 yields 4.247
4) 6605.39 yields 4.562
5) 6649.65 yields 5.552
